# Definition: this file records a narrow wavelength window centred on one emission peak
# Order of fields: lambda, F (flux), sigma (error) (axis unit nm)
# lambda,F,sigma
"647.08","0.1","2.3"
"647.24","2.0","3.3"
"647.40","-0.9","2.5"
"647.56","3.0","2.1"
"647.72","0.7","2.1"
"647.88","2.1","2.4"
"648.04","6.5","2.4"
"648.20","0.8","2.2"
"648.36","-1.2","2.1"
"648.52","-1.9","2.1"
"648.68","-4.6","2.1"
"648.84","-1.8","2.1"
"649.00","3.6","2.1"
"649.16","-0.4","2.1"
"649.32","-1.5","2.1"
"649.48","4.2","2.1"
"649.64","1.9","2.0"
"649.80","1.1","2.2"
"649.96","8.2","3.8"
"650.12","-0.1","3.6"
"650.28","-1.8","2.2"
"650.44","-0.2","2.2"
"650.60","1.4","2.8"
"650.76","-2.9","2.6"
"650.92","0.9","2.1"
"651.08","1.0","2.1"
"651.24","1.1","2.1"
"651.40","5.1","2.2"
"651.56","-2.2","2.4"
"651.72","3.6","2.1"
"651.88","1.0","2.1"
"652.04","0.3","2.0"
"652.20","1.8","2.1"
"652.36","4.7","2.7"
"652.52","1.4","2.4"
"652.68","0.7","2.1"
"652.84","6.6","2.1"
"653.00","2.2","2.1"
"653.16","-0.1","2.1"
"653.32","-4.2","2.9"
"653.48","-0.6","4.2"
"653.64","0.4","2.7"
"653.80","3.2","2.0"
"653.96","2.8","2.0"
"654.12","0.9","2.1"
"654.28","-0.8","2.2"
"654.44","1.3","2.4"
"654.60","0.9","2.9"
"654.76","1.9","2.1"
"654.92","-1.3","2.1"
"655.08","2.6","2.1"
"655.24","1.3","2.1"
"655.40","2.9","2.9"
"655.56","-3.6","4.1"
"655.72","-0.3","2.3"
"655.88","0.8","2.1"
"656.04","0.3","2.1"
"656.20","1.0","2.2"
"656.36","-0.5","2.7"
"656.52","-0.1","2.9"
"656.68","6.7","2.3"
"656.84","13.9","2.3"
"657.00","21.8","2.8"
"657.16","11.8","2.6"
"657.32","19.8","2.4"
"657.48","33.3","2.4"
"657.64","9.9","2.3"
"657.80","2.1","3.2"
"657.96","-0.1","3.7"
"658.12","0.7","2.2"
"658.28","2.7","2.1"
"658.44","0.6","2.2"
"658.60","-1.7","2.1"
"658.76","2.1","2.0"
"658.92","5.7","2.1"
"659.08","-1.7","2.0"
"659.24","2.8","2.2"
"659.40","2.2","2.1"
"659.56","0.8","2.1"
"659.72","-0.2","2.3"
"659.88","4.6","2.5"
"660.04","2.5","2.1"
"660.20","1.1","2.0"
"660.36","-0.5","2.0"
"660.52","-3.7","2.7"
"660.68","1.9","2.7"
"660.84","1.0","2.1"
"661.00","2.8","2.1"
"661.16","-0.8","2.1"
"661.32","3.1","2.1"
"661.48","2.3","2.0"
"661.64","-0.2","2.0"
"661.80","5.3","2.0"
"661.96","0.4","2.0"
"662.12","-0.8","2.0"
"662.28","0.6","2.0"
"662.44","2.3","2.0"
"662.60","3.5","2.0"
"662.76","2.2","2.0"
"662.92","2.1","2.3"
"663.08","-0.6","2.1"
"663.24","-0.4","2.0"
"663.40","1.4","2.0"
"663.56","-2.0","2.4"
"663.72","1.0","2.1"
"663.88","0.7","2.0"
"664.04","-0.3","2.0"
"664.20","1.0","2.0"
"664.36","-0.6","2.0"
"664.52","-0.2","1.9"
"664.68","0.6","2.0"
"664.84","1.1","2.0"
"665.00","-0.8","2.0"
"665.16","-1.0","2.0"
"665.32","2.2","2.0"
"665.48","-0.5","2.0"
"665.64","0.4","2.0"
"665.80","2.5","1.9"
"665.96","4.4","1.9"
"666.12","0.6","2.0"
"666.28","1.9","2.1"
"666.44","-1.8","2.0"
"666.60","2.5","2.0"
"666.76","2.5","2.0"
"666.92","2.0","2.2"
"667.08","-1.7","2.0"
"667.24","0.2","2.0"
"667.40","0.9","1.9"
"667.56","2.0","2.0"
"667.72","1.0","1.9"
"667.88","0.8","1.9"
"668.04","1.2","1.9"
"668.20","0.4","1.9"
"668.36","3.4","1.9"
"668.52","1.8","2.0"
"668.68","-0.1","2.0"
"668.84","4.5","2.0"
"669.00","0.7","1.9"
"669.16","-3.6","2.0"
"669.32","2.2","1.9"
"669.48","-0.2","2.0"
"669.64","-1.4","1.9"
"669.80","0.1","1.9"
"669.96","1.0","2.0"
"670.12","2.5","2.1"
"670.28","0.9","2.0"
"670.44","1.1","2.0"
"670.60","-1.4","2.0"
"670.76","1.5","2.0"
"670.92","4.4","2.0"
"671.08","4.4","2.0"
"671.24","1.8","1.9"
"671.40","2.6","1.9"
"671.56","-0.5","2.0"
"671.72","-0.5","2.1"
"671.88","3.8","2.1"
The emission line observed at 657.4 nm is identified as [O II]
